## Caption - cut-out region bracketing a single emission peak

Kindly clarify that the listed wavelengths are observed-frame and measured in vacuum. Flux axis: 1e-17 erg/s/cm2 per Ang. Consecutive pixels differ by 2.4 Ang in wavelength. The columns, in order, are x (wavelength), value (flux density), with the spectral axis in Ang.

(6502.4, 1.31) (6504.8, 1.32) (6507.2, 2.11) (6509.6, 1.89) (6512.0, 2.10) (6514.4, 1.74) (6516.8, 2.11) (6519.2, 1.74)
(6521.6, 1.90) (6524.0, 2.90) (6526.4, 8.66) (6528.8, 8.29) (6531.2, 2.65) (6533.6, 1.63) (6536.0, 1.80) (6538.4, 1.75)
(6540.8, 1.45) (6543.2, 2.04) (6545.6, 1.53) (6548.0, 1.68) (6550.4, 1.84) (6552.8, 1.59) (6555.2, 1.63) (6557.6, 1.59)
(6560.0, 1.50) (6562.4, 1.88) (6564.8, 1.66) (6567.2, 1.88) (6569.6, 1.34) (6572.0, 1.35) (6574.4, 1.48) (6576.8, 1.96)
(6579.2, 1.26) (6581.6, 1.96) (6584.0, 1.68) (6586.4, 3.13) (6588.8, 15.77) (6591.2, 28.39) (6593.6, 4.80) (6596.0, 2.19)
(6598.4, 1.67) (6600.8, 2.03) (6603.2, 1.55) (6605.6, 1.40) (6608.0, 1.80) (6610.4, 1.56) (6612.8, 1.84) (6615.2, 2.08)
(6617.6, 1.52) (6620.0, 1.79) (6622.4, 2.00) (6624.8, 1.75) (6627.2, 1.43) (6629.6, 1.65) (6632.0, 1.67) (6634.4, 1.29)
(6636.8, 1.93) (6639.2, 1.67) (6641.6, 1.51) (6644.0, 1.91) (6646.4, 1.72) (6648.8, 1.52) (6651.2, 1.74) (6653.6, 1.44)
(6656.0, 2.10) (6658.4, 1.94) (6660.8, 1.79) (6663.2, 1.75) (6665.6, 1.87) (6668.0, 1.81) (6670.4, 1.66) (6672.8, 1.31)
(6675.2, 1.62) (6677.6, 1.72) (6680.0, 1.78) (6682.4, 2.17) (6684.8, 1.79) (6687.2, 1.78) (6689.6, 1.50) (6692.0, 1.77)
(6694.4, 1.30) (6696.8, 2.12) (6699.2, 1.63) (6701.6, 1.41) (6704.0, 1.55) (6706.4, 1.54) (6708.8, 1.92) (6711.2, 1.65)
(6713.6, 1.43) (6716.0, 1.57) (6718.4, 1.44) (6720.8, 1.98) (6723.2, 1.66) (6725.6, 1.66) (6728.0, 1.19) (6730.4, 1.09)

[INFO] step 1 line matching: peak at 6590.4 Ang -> [O III] 5007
